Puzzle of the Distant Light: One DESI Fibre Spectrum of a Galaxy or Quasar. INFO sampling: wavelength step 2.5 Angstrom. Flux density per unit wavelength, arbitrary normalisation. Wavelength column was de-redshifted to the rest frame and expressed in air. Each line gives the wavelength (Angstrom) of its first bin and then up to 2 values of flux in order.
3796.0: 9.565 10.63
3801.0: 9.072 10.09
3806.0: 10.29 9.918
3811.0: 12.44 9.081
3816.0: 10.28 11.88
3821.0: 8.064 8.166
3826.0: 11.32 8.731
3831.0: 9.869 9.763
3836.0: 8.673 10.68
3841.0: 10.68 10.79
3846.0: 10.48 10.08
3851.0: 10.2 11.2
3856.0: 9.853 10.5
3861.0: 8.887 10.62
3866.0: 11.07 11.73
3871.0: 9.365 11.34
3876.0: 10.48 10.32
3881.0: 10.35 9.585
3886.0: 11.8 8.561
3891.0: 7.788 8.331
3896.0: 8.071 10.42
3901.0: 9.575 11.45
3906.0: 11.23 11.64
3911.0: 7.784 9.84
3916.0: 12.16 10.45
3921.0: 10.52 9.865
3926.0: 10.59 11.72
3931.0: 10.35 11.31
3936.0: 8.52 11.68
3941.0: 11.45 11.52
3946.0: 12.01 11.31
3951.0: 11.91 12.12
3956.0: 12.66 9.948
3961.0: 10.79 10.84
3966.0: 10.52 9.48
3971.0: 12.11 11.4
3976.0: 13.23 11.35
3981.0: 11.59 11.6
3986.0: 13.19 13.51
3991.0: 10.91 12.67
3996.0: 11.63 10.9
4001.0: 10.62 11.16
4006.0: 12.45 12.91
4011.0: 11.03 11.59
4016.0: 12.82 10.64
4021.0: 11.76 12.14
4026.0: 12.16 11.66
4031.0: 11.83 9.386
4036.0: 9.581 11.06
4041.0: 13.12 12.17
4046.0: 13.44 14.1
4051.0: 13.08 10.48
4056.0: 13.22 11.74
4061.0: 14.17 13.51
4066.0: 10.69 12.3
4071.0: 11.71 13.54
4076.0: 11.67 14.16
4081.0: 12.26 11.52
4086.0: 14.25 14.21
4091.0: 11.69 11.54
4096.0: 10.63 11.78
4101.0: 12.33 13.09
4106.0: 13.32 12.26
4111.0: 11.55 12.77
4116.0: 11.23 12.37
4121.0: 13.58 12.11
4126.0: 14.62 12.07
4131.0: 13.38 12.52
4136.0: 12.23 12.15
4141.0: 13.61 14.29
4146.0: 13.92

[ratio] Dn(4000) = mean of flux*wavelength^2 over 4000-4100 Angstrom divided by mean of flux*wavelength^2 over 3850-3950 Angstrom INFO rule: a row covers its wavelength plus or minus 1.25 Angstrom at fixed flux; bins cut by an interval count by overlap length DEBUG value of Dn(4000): 1.3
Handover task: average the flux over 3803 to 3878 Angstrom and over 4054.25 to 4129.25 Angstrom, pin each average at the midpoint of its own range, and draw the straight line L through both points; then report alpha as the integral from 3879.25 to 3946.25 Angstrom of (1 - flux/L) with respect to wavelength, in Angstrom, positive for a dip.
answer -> 3.66 Angstrom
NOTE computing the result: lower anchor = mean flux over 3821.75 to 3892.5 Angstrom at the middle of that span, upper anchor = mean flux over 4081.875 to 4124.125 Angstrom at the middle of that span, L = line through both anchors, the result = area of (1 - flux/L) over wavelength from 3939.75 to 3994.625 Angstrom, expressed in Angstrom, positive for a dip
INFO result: -2.6 Angstrom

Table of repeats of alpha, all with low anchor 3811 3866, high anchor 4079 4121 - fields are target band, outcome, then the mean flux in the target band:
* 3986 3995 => -0.8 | 12.5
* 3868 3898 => 1.9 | 9.78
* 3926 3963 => -0.7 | 11.2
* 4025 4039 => 1.0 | 10.9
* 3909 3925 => 0.9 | 10.2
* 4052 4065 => -0.6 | 12.6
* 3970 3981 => -0.7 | 12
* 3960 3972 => 0.5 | 10.7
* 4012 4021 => 0.0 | 11.7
